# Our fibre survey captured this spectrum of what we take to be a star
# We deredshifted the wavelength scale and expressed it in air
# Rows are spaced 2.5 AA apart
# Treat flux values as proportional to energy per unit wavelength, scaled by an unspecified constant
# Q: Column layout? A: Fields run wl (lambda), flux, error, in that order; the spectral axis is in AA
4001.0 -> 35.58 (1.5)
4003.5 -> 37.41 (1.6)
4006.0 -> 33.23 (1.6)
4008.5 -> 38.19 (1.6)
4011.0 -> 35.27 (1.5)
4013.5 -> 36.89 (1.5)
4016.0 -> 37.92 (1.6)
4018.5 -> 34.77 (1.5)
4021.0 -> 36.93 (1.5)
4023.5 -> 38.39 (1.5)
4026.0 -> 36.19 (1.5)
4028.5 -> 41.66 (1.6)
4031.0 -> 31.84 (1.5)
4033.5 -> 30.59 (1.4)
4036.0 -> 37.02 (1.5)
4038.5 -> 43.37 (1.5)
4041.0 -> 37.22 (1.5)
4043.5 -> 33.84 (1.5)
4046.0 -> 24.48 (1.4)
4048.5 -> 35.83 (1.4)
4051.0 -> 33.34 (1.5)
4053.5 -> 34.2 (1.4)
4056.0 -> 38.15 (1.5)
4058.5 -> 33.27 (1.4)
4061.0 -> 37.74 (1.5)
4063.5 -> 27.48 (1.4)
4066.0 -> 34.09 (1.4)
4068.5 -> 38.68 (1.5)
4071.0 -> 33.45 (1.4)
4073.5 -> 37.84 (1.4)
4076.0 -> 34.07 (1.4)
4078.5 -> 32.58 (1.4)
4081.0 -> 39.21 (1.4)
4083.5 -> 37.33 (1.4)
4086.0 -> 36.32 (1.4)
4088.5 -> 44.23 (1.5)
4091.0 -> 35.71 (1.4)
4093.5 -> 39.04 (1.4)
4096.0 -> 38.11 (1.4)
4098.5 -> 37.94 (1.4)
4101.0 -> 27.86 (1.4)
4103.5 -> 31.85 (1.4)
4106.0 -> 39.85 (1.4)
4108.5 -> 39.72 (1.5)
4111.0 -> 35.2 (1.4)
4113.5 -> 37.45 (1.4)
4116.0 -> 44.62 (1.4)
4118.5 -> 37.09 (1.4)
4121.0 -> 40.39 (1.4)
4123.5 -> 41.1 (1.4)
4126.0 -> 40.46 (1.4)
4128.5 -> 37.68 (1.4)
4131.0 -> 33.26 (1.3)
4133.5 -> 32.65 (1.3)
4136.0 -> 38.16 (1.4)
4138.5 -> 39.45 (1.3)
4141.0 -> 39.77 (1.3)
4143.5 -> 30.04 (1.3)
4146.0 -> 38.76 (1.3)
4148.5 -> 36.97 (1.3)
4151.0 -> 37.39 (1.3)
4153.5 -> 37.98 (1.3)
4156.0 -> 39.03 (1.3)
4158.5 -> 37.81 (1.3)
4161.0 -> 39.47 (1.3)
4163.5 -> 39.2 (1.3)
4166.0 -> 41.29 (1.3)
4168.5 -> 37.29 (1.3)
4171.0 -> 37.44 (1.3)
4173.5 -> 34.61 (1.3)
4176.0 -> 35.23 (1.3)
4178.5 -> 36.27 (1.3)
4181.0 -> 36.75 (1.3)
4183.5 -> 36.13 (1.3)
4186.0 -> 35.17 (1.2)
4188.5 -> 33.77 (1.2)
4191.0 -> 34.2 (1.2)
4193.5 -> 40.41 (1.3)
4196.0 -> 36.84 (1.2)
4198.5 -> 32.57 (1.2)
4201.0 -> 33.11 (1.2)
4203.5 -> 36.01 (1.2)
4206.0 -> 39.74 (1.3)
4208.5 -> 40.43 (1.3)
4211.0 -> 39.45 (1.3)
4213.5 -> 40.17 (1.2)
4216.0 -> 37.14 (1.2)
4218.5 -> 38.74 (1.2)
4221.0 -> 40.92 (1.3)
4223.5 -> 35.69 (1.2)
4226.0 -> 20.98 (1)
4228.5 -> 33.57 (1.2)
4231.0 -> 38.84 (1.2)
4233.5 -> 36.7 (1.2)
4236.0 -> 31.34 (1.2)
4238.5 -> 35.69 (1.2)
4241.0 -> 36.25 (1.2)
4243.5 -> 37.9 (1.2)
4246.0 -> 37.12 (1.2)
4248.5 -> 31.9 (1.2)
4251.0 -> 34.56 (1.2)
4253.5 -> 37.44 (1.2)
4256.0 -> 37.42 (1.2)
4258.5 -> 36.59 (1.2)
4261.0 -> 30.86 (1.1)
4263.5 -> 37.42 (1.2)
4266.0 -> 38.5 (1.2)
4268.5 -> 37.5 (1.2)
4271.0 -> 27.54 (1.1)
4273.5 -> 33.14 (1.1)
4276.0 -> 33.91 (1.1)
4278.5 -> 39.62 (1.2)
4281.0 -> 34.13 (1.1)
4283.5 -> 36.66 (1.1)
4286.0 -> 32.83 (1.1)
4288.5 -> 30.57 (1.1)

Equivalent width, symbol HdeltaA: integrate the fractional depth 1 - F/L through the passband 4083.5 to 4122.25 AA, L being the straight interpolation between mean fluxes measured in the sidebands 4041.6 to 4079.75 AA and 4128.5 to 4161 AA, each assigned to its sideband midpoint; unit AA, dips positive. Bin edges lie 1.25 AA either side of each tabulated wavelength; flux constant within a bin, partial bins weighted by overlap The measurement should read -2.4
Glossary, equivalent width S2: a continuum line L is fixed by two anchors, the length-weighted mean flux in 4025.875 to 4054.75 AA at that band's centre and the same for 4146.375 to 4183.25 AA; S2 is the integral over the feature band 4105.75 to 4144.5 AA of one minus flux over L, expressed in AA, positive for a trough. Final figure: -1.3 AA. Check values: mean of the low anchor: 34.9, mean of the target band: 37.9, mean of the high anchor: 37.6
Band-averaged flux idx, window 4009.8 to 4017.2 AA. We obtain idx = 36.7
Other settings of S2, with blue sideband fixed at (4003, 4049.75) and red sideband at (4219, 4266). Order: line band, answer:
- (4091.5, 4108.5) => -0.2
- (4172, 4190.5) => 0.0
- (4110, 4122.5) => -1.2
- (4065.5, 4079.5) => 0.2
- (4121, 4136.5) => -0.8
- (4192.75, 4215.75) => -1.5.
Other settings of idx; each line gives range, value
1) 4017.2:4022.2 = 35.9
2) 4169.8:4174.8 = 36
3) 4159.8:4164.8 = 39.4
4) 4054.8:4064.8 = 34.1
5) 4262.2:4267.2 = 37.9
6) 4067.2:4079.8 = 35.3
